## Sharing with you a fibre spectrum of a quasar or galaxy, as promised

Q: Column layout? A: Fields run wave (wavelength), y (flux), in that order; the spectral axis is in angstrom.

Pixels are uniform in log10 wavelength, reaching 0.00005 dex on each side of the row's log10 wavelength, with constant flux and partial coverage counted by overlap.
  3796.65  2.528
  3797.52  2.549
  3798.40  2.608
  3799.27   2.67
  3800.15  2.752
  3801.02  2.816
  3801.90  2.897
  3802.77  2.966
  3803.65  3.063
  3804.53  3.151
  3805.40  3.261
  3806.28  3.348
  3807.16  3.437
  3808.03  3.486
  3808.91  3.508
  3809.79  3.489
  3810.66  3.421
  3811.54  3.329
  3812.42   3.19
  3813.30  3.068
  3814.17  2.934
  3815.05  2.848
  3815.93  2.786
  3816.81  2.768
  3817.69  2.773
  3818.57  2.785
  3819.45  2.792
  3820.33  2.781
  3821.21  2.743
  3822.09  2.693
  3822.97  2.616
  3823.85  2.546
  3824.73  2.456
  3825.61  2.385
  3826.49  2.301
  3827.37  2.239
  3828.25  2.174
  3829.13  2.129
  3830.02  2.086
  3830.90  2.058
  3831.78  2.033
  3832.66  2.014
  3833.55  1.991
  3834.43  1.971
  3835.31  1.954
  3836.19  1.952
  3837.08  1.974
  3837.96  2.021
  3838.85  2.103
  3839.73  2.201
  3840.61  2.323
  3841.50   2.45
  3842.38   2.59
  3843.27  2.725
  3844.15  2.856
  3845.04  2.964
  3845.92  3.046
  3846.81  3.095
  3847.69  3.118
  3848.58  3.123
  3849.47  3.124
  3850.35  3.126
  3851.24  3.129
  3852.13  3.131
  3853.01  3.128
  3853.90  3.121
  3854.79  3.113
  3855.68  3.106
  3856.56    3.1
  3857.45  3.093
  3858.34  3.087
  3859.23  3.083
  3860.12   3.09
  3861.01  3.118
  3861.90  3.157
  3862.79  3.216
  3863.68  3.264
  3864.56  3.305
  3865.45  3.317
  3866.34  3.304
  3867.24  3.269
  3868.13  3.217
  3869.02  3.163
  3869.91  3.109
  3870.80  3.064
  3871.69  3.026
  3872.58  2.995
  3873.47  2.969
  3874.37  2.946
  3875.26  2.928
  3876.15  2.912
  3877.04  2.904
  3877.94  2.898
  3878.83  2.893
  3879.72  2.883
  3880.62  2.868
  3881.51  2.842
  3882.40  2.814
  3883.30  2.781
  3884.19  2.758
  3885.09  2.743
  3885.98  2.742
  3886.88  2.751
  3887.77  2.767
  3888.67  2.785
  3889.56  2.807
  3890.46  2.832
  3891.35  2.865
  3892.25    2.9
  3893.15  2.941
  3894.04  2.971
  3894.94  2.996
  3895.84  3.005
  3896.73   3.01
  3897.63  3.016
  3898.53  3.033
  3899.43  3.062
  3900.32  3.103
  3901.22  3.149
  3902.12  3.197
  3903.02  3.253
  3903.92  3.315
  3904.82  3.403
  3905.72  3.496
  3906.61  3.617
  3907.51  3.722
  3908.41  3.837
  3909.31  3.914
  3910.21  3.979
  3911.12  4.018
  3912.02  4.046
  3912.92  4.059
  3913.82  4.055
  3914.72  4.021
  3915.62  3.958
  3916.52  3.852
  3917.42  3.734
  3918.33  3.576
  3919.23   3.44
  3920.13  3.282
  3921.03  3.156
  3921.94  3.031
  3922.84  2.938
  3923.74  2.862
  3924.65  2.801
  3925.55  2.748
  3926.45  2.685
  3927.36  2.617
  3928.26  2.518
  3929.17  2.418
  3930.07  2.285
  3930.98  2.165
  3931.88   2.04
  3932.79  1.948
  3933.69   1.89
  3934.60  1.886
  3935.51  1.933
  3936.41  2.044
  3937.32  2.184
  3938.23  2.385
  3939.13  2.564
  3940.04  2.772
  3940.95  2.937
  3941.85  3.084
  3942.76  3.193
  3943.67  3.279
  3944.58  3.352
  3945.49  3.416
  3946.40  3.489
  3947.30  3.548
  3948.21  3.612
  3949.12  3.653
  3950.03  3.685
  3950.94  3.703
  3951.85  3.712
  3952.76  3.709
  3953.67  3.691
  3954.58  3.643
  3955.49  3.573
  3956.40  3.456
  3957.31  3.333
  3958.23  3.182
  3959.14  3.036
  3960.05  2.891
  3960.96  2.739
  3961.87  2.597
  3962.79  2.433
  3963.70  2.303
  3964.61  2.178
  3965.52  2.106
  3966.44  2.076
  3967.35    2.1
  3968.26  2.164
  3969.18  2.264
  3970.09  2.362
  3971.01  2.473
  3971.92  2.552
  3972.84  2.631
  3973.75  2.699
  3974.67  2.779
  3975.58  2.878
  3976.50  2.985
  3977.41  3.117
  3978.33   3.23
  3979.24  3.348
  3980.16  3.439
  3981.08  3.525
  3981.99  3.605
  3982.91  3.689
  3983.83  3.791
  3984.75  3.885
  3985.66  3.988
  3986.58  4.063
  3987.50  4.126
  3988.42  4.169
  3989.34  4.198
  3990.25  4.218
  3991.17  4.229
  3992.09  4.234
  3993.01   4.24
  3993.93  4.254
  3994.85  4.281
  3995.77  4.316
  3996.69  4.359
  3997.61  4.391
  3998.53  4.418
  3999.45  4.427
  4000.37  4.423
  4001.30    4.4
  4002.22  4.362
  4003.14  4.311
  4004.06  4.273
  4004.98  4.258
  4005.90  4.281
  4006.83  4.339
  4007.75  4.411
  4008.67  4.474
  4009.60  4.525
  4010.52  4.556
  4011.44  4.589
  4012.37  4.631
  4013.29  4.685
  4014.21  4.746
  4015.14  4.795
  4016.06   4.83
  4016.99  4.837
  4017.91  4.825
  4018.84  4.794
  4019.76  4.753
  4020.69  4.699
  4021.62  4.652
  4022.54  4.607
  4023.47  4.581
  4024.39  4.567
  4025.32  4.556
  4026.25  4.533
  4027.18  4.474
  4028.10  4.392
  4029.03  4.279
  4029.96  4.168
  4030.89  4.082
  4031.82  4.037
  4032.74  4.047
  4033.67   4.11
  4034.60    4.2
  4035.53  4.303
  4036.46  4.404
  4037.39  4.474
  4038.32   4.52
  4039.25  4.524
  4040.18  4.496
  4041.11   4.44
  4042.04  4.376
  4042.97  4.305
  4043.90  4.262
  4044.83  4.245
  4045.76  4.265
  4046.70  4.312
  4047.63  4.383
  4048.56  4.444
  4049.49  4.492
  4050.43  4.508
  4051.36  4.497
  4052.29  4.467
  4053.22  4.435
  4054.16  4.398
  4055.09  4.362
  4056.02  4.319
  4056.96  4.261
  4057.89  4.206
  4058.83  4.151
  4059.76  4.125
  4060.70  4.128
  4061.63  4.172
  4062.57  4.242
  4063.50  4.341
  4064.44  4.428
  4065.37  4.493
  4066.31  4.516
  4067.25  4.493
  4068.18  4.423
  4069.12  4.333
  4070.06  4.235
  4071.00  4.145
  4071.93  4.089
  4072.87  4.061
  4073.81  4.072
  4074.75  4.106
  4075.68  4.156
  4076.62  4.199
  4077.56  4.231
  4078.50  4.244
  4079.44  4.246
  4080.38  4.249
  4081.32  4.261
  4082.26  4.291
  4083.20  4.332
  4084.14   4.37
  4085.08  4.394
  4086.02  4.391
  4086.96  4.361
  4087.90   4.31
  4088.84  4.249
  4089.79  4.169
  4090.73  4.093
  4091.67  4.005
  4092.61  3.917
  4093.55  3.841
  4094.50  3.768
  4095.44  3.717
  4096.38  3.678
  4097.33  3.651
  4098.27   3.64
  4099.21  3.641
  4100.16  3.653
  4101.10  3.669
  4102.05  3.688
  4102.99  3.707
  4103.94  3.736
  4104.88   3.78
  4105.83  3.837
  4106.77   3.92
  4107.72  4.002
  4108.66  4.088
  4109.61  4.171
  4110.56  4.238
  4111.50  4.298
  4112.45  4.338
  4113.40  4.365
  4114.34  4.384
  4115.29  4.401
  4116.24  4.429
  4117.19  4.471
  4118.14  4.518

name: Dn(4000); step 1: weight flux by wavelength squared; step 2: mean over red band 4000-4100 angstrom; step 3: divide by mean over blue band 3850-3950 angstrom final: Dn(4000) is 1.5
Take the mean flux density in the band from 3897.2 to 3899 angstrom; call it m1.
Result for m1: 3.02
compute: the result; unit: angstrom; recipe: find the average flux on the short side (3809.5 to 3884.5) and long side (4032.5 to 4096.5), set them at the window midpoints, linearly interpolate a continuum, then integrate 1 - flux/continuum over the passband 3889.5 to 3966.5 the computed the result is 5.73 angstrom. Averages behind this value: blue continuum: 2.8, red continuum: 4.27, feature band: 3.09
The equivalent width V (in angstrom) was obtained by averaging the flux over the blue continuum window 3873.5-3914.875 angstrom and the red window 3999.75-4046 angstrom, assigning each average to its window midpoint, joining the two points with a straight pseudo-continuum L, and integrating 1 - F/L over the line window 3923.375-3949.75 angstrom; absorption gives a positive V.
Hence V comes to 6.5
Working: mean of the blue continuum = 3.16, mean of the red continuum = 4.45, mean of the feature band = 2.71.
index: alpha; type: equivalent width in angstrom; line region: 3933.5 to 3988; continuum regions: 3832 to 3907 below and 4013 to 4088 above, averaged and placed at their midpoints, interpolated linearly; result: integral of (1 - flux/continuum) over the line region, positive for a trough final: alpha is 9.39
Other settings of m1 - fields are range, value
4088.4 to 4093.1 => 4.08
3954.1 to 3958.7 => 3.43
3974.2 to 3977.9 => 2.94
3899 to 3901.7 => 3.11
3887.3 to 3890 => 2.79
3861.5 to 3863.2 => 3.19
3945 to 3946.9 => 3.46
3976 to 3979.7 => 3.17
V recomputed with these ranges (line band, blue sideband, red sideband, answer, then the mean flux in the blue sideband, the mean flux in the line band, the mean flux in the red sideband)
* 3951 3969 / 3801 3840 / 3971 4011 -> 3.8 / 2.65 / 2.9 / 3.91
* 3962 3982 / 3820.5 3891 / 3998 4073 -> 6.1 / 2.77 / 2.67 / 4.41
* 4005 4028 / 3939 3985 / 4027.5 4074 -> -4.6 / 3.07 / 4.6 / 4.31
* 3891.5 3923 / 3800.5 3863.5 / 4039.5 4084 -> -1.4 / 2.79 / 3.43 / 4.3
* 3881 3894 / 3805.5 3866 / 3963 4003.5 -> 0.9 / 2.79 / 2.82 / 3.48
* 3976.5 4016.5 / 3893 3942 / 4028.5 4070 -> -3.7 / 3.05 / 4.18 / 4.33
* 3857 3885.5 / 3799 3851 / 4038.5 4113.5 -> -0.6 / 2.7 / 3.03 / 4.18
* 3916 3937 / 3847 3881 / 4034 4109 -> 4.4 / 3.09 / 2.69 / 4.19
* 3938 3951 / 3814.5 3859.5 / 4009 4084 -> 1.1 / 2.62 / 3.25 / 4.39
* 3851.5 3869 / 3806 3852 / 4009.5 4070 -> -1.4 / 2.67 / 3.17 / 4.43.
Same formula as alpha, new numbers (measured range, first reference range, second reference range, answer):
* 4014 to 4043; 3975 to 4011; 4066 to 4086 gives -2.4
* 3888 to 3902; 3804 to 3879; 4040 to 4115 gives 0.8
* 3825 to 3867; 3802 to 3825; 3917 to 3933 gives 3.4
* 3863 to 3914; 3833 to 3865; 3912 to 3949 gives -4.7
